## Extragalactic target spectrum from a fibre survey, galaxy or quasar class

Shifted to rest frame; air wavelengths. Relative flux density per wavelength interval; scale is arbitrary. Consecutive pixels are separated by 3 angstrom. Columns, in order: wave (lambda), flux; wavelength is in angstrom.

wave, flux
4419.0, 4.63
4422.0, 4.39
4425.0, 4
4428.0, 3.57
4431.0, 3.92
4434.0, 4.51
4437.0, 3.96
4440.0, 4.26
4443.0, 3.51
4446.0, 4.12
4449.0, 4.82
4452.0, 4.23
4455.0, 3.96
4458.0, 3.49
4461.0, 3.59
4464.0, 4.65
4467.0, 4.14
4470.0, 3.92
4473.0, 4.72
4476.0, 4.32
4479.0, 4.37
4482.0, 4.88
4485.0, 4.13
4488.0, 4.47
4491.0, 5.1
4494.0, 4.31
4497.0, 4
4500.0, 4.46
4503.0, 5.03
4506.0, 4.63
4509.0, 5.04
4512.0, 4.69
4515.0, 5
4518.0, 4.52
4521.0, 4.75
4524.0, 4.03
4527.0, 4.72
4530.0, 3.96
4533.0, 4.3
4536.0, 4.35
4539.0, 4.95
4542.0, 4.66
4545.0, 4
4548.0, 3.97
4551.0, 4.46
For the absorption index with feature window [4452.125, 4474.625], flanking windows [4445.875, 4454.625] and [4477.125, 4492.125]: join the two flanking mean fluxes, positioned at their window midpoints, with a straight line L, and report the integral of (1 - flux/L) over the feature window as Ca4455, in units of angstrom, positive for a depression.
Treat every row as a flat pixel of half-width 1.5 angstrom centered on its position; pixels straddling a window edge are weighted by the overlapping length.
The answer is 1.89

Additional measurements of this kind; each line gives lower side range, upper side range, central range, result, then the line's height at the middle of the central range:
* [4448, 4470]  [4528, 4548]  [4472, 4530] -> -4.7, 4.23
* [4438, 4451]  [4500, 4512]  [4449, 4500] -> 2.2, 4.49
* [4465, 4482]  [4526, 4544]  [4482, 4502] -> -0.3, 4.39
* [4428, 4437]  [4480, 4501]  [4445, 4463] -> 0.7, 4.22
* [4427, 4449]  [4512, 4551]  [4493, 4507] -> -0.6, 4.31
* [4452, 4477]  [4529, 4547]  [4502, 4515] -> -1.8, 4.26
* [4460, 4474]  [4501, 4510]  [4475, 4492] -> -0.2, 4.49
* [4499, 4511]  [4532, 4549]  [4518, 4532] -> 0.6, 4.57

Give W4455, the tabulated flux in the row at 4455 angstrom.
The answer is 3.96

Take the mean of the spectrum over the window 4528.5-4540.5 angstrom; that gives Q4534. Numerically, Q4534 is 4.39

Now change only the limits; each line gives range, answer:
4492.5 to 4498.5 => 4.16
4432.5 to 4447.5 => 4.07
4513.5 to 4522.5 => 4.76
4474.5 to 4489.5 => 4.43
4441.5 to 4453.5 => 4.17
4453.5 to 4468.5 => 3.97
